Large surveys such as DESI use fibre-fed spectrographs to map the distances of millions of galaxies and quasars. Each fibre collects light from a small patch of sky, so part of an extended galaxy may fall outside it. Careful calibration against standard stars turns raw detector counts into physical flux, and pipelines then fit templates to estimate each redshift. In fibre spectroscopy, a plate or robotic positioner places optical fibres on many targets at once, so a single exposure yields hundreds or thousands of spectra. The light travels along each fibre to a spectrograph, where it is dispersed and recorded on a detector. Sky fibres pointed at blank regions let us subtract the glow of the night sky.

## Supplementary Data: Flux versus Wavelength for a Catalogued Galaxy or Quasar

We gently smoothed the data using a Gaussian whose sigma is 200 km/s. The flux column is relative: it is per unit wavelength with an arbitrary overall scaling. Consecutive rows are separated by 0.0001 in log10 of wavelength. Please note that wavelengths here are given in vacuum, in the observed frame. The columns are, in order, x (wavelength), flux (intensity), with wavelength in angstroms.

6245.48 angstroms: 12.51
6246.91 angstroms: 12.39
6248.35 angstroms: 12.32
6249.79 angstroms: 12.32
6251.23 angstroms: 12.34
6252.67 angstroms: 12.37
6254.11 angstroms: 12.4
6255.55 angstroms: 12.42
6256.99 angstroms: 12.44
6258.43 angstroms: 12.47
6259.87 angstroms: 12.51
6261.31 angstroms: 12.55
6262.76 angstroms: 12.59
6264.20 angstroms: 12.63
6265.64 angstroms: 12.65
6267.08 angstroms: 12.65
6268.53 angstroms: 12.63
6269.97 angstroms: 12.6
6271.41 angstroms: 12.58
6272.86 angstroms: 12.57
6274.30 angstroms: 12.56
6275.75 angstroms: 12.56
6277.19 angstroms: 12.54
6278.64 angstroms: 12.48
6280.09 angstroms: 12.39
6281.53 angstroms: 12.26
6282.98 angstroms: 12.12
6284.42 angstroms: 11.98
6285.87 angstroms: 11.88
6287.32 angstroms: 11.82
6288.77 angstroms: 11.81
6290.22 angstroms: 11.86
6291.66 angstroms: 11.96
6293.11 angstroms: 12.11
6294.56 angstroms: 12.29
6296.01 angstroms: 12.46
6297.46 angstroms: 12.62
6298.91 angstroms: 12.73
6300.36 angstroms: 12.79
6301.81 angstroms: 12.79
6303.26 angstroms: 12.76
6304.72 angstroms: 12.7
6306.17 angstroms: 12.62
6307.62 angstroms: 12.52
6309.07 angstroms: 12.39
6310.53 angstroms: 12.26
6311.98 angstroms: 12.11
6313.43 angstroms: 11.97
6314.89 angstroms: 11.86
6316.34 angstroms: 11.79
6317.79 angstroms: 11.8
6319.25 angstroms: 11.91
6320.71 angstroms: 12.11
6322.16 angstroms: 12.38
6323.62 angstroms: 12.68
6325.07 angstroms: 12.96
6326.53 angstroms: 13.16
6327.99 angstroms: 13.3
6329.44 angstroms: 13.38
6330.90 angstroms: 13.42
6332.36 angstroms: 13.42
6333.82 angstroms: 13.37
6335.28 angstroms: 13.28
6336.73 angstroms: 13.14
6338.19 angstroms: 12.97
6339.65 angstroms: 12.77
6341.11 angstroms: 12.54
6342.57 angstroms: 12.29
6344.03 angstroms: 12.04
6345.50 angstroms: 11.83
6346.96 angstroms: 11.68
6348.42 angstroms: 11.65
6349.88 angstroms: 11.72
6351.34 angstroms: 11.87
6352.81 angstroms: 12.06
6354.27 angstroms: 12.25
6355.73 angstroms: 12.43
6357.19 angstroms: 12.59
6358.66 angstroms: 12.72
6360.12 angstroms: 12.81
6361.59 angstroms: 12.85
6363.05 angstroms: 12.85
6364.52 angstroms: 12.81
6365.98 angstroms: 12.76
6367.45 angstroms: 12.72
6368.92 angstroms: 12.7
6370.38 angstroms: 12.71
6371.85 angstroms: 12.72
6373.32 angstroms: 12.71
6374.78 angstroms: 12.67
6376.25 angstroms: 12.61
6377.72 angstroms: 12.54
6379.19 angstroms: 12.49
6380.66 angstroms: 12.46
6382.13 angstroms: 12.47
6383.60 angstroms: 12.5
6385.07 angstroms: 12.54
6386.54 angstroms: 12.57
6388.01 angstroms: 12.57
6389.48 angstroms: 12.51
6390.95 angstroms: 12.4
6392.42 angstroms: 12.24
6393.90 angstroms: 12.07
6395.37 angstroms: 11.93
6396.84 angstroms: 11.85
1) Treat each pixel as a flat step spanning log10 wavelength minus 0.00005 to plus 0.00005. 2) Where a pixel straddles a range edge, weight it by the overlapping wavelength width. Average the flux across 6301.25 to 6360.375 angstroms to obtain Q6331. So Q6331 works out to 12.5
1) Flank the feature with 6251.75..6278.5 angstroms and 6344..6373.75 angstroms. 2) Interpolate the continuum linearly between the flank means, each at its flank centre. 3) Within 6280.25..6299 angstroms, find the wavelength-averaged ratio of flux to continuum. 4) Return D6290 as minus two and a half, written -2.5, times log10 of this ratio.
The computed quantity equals 0.03 mag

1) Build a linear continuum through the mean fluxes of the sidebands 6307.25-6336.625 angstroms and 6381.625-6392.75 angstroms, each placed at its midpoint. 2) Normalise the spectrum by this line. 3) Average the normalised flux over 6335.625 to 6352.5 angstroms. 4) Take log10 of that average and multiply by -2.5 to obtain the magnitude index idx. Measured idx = 0.029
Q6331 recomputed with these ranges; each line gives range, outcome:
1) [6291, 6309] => 12.5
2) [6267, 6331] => 12.4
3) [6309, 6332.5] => 12.5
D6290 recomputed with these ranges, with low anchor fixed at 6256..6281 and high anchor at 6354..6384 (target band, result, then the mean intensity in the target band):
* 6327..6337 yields -0.061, 13.3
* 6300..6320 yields 0.026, 12.3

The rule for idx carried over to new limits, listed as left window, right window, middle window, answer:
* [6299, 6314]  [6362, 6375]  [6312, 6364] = 0.011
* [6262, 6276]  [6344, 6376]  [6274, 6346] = 0.004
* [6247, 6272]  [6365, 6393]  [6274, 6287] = 0.020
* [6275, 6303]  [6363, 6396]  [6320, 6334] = -0.052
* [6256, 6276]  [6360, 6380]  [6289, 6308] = 0.013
